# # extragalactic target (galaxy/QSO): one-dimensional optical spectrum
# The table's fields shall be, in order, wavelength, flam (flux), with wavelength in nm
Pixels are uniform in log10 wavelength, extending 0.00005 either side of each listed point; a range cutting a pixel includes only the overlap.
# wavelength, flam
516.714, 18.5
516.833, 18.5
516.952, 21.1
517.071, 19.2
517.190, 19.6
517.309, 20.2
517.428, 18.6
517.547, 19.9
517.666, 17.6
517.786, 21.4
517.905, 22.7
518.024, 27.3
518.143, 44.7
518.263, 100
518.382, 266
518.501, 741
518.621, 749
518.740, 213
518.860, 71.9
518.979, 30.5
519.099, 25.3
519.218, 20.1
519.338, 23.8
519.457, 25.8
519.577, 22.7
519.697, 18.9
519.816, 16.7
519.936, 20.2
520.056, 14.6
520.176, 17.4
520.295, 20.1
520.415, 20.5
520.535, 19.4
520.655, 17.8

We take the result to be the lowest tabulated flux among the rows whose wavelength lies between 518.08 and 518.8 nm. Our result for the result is 44.7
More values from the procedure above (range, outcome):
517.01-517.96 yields 17.6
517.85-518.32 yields 22.7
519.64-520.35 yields 14.6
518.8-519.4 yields 20.1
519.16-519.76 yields 18.9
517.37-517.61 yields 18.6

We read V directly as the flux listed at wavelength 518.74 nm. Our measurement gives 213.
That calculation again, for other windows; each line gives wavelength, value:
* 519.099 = 25.3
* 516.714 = 18.5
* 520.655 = 17.8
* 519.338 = 23.8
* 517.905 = 22.7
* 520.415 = 20.5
